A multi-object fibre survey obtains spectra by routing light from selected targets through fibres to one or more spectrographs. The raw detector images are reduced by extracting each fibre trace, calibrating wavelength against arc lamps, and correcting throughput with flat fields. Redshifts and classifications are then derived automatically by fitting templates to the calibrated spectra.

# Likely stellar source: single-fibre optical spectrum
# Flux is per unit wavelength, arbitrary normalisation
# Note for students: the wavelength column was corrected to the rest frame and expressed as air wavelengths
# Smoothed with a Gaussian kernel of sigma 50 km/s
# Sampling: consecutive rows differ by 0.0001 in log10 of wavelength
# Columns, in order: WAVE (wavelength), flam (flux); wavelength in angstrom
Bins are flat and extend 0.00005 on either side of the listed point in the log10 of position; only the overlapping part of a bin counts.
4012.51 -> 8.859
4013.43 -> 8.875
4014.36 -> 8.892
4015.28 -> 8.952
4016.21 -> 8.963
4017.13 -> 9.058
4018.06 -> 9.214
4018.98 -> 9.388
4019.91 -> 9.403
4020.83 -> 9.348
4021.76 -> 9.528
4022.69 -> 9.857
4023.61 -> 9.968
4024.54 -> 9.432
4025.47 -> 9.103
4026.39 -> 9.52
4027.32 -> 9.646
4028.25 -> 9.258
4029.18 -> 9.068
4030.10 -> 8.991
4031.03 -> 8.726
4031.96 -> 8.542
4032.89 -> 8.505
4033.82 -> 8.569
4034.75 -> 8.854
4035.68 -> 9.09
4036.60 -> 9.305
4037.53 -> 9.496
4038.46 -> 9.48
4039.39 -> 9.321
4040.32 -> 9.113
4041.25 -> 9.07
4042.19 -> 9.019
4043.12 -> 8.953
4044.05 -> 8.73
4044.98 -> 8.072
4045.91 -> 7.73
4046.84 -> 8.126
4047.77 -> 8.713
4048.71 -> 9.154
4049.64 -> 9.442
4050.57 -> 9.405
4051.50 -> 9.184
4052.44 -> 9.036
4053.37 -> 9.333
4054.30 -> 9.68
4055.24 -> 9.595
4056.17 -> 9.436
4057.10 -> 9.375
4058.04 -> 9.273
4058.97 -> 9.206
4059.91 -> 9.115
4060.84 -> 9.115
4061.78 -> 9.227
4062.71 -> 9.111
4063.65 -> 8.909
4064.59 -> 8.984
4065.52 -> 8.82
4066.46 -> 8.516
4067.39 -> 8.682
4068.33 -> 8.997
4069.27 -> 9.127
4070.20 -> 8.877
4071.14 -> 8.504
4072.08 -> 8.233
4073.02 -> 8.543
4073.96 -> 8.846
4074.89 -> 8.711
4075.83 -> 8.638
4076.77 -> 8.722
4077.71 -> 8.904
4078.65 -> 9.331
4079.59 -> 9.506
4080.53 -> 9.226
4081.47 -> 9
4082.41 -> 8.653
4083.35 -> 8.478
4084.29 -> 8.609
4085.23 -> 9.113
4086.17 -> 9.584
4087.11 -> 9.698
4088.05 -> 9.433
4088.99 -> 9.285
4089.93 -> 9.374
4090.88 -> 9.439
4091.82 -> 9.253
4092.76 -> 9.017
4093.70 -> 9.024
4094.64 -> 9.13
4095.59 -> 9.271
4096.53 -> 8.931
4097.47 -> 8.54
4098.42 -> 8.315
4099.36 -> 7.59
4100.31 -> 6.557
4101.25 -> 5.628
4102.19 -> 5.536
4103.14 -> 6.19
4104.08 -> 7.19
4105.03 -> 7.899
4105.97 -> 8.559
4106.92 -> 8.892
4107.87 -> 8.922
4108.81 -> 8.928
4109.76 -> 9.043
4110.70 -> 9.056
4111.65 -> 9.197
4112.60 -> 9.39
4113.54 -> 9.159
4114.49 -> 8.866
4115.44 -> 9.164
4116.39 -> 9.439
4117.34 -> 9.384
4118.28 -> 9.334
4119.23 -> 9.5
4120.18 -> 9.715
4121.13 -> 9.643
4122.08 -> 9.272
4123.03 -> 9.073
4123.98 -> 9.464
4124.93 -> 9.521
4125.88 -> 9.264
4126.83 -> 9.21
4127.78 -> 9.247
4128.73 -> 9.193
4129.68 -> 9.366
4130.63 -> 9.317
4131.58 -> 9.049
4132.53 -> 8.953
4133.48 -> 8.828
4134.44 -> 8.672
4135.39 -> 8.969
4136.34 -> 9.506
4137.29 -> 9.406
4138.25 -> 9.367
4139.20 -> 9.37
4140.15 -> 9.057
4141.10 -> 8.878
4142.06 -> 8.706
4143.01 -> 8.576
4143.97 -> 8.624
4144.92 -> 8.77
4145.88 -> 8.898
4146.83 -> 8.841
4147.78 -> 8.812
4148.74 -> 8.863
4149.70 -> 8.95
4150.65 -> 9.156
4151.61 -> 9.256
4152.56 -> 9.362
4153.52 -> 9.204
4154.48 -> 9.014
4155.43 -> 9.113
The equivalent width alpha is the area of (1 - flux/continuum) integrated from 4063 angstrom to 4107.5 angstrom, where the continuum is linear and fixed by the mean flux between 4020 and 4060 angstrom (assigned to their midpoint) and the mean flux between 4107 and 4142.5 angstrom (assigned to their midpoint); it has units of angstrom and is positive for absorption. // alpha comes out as 2.7 angstrom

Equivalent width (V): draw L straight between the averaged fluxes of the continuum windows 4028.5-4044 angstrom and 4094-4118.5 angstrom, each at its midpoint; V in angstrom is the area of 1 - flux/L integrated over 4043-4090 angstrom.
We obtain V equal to -1.4 angstrom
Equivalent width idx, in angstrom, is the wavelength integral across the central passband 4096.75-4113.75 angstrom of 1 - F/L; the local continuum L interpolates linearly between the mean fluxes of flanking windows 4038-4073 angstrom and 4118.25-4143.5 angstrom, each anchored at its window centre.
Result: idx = 2.04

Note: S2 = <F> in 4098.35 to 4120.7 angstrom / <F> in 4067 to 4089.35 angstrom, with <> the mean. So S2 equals 0.94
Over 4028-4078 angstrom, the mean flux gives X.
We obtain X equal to 8.95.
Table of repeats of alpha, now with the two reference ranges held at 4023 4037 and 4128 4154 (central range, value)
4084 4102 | 0.8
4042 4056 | 0.2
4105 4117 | 0.1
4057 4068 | 0.1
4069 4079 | 0.4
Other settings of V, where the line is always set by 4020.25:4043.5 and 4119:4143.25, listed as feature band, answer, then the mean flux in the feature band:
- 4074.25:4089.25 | 0.24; 9.05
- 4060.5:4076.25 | 0.65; 8.81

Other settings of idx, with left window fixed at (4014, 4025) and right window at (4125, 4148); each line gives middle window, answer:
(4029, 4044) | 0.48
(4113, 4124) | -0.28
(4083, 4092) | -0.06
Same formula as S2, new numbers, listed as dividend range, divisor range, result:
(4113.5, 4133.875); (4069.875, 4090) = 1.04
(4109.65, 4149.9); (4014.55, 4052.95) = 1.01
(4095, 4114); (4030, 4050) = 0.92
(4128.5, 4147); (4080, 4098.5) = 0.99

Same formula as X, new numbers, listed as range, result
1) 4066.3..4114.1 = 8.65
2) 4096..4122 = 8.48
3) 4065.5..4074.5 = 8.71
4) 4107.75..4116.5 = 9.11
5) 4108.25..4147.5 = 9.15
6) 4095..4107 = 7.59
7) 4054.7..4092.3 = 9.04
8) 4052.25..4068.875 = 9.14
